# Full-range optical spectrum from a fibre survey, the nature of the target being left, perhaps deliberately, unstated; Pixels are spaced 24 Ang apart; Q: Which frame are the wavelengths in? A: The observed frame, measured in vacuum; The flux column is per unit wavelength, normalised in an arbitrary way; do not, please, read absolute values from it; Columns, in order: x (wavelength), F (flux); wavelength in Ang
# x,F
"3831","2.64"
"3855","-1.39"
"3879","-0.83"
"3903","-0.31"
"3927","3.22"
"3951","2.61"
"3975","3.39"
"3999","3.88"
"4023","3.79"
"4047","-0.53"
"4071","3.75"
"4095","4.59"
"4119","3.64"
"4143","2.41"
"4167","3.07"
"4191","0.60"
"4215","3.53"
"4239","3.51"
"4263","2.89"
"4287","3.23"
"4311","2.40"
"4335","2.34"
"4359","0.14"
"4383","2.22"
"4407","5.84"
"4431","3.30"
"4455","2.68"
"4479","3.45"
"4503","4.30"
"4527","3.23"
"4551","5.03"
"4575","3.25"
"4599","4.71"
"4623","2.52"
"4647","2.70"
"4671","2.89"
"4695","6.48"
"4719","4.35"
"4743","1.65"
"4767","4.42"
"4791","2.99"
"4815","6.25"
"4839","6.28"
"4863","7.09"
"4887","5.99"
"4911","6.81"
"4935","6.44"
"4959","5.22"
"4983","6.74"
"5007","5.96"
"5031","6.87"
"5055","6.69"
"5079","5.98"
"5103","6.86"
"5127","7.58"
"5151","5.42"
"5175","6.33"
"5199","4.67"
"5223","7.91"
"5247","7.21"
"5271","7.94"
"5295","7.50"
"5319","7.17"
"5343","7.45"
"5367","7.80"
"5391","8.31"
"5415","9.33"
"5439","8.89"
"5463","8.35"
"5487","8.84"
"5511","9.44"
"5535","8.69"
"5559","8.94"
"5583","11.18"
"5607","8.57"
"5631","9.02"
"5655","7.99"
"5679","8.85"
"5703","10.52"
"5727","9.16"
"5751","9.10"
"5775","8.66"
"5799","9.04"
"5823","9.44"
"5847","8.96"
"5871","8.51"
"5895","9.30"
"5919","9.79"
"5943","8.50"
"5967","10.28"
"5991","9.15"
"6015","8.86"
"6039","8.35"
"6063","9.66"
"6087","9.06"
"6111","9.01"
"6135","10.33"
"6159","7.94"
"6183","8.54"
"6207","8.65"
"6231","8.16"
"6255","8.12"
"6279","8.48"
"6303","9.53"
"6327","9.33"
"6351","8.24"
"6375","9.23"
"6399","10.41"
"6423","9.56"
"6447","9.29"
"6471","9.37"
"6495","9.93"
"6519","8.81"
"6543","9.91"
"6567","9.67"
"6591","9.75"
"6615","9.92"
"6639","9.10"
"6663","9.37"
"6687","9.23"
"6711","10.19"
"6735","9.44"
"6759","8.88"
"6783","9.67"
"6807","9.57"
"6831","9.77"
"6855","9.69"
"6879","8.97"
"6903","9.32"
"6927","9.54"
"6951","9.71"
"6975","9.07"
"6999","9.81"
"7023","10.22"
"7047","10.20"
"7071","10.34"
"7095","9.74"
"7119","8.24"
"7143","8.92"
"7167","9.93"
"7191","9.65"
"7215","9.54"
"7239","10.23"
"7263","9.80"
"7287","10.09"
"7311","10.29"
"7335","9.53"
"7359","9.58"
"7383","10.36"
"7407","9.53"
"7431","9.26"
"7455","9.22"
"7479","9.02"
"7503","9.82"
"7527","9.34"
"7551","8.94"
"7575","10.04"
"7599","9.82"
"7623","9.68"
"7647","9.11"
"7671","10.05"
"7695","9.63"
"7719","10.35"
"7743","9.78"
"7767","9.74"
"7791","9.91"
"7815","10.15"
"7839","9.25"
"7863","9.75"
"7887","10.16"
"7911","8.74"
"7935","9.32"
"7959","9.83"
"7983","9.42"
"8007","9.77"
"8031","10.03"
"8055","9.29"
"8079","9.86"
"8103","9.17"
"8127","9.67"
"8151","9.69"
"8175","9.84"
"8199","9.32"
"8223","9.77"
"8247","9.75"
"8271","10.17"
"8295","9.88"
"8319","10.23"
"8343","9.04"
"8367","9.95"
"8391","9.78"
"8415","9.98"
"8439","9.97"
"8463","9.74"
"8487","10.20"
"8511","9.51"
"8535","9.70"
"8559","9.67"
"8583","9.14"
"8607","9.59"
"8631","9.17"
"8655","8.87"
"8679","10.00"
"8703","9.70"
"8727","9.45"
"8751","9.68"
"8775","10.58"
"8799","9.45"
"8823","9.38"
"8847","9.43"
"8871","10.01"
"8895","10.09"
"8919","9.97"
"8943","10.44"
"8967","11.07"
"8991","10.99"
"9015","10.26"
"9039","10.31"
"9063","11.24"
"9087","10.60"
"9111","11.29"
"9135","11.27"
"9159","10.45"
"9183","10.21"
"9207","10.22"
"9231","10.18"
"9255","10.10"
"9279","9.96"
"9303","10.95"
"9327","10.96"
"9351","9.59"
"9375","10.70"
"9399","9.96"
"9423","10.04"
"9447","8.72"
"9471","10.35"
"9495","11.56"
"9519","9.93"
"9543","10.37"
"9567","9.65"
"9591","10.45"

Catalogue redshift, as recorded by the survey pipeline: 0.21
